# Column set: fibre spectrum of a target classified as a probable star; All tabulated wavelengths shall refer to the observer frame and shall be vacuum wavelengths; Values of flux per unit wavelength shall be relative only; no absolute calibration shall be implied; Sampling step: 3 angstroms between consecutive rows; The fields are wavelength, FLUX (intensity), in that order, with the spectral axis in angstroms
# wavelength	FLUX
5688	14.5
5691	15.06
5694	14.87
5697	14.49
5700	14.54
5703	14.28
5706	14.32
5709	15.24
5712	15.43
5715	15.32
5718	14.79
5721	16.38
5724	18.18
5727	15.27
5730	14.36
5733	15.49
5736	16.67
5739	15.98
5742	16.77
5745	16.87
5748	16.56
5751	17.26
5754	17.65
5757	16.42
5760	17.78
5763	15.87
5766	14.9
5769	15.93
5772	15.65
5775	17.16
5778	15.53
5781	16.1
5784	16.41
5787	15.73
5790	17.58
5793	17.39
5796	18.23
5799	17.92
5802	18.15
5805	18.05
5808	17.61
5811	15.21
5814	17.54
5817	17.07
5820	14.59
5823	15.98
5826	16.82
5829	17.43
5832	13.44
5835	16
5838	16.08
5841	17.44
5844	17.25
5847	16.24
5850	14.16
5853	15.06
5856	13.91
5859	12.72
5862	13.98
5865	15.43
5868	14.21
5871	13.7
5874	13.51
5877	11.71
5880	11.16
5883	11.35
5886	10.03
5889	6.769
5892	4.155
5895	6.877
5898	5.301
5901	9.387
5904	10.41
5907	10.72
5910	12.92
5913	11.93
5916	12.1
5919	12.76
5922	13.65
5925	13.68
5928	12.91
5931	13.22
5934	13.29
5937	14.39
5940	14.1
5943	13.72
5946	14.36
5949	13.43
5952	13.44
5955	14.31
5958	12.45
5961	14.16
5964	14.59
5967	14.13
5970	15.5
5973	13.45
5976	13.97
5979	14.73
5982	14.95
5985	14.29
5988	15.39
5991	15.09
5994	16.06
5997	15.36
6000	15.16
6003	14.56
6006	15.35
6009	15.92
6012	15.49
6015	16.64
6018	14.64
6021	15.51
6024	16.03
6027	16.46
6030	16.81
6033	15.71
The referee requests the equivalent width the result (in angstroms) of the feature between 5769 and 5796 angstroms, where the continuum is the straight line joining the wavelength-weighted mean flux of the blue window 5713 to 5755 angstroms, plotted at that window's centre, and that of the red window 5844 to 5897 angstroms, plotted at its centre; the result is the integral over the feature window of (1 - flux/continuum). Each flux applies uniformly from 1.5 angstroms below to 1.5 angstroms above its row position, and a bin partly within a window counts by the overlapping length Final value -3.2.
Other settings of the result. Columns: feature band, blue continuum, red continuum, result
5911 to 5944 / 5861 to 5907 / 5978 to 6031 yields -2.5 angstroms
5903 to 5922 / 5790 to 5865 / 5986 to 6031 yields 4.7 angstroms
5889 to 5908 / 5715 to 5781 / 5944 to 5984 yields 9.1 angstroms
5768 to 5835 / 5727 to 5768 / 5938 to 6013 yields -3.0 angstroms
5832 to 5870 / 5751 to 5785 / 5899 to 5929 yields -3.5 angstroms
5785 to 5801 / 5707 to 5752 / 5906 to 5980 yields -2.2 angstroms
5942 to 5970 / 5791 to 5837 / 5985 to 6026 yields 3.3 angstroms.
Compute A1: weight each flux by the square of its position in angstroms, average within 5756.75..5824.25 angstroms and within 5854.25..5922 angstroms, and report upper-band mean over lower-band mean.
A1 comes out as 0.70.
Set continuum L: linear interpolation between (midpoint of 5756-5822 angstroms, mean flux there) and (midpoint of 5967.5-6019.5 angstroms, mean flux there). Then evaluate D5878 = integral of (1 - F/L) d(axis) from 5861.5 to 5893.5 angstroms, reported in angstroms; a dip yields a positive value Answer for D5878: 9.2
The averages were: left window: 16.7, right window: 15.1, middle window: 11.4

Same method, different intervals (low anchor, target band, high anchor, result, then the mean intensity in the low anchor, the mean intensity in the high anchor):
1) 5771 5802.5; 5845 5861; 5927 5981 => 1.2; 16.9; 13.9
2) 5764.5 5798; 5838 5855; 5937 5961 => -0.6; 16.4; 13.8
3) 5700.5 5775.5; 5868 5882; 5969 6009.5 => 2.5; 16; 15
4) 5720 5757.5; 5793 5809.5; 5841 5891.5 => -3.5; 16.5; 13.1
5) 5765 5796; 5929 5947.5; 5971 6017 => 1.9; 16.4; 15.1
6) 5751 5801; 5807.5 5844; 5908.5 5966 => -1.4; 16.7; 13.4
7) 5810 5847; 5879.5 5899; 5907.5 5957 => 9.0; 16.3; 13.3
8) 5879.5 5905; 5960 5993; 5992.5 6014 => -2.2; 8.23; 15.4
